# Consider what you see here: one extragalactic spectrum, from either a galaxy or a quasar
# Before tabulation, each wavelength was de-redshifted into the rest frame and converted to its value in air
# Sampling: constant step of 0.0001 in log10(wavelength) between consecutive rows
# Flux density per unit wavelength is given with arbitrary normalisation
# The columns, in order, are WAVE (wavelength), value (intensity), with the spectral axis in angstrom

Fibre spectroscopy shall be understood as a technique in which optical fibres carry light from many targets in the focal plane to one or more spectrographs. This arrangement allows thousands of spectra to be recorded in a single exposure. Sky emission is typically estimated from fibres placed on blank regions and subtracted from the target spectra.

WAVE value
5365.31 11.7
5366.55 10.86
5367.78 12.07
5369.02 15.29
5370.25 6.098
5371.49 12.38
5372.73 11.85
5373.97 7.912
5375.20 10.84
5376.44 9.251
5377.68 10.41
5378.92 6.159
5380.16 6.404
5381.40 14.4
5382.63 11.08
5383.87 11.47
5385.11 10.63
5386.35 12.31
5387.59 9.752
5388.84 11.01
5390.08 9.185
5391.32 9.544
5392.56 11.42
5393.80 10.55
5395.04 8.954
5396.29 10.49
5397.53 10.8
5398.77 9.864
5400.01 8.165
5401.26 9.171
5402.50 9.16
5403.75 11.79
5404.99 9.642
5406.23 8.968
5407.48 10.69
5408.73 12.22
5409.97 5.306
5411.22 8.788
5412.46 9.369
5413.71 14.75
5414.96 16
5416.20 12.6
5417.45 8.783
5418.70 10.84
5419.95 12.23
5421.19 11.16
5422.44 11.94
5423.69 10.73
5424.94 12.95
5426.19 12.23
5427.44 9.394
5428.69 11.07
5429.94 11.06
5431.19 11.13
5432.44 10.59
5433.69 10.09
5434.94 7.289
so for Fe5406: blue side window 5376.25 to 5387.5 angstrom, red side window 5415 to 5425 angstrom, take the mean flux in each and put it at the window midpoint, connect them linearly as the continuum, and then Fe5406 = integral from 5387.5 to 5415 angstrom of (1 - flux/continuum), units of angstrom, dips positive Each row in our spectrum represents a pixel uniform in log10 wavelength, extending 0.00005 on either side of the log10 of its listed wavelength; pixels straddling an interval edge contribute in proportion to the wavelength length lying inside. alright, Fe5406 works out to 2.02 angstrom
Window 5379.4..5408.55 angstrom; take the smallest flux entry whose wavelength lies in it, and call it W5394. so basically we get 6.404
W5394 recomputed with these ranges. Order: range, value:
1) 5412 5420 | 8.783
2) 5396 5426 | 5.306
